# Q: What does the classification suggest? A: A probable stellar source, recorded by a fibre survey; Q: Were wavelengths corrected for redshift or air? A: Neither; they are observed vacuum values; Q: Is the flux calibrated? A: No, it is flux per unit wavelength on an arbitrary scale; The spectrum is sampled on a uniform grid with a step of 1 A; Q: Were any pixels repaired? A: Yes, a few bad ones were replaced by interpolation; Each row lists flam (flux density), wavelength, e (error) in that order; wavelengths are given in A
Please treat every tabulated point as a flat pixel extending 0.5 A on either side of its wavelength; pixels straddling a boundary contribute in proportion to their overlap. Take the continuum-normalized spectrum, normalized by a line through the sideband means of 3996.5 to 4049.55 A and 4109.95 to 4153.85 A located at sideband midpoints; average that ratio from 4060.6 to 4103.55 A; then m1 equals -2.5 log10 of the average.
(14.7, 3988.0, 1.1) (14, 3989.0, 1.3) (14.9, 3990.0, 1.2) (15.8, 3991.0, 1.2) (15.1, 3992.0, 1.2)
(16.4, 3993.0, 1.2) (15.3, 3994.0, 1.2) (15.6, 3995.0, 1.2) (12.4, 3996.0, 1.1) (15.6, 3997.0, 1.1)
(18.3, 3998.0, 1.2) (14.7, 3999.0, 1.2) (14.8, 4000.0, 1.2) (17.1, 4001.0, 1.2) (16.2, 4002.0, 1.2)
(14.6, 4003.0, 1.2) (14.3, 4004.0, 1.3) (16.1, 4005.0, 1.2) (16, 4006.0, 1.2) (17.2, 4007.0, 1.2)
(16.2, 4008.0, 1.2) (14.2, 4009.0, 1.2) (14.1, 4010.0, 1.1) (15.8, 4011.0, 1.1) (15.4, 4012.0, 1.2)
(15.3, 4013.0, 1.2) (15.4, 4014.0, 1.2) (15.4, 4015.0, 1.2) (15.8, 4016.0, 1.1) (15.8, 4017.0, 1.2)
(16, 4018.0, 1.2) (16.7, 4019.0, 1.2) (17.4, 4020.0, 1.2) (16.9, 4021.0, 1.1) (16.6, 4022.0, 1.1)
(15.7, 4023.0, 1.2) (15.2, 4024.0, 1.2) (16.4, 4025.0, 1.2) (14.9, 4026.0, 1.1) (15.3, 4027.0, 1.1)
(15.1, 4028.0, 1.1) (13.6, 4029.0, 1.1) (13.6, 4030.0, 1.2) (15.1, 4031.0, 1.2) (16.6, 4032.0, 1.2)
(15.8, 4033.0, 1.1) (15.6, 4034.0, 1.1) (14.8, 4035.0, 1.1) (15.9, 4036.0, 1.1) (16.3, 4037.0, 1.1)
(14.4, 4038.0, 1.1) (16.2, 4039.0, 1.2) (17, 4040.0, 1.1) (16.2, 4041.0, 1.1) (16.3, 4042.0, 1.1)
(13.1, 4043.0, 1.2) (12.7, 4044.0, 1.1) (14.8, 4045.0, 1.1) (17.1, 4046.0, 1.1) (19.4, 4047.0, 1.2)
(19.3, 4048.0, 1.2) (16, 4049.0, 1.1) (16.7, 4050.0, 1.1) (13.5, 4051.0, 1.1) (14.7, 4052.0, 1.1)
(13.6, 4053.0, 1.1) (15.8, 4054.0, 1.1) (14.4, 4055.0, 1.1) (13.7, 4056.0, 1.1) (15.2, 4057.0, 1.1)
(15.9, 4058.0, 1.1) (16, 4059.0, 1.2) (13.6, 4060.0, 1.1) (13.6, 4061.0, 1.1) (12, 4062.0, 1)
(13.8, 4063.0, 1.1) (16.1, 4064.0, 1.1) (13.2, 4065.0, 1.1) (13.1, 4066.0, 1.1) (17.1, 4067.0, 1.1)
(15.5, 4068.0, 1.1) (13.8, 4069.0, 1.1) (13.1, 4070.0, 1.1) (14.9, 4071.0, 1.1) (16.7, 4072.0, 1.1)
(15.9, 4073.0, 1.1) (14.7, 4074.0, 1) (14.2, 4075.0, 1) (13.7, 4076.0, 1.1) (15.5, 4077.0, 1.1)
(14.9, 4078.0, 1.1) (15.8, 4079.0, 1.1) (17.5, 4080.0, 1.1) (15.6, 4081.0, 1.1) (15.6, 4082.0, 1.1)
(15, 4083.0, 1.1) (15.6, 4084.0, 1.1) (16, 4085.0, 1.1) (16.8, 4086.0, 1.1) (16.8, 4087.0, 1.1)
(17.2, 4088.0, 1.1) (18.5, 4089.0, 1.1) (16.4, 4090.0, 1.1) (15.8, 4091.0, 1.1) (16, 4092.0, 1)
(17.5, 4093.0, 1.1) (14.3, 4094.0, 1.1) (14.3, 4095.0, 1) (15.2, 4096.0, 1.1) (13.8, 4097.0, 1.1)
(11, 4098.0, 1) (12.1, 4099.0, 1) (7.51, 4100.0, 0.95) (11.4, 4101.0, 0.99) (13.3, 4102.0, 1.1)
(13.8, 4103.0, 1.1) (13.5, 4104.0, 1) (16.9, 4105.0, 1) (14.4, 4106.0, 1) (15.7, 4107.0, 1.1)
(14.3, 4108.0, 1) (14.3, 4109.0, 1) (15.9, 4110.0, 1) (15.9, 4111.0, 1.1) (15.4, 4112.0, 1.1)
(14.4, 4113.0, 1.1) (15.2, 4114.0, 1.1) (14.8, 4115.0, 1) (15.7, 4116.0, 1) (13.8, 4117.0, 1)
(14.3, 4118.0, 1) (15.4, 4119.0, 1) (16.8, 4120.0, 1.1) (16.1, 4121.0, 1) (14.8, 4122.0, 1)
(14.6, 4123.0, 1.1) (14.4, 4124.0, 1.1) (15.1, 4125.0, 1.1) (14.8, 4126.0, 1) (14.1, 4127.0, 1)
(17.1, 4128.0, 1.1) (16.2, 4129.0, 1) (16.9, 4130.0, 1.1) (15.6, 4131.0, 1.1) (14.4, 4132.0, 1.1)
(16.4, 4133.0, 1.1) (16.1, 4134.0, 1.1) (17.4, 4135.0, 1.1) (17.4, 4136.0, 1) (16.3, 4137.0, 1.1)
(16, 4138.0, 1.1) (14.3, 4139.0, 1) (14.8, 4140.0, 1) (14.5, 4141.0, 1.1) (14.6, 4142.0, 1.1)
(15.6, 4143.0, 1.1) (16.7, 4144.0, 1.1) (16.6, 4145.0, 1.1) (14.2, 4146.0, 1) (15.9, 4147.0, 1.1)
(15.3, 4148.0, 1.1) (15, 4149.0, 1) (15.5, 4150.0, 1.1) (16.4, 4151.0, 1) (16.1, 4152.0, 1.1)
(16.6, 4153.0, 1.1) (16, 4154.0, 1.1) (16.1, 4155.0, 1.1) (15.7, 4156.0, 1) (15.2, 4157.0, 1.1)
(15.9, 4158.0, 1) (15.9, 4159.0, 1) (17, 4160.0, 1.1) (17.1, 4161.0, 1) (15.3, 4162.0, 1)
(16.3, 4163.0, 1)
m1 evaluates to 0.06 mag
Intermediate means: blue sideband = 15.7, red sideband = 15.5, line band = 14.8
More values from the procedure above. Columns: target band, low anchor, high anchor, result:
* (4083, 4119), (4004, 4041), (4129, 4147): 0.066 mag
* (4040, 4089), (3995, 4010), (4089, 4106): -0.053 mag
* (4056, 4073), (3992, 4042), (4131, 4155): 0.076 mag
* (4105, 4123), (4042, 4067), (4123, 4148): 0.020 mag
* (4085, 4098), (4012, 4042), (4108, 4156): -0.019 mag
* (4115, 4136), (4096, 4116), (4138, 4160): -0.059 mag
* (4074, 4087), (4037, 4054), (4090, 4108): -0.069 mag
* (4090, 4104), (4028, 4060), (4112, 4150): 0.135 mag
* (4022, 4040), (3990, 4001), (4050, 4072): -0.033 mag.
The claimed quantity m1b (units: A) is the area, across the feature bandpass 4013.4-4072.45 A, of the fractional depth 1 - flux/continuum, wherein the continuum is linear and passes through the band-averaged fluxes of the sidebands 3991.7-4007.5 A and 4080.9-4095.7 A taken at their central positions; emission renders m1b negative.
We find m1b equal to 1.9 A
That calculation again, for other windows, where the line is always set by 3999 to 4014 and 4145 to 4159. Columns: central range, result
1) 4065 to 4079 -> 0.69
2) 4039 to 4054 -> -0.20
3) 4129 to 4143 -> -0.05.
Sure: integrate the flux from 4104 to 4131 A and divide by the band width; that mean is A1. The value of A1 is 15.3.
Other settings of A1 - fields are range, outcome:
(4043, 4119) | 14.9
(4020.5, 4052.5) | 15.7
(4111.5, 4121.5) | 15.2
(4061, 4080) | 14.7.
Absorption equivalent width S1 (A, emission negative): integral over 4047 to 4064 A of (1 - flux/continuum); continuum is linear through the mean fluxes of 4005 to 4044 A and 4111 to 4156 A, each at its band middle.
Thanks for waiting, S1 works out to 0.6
